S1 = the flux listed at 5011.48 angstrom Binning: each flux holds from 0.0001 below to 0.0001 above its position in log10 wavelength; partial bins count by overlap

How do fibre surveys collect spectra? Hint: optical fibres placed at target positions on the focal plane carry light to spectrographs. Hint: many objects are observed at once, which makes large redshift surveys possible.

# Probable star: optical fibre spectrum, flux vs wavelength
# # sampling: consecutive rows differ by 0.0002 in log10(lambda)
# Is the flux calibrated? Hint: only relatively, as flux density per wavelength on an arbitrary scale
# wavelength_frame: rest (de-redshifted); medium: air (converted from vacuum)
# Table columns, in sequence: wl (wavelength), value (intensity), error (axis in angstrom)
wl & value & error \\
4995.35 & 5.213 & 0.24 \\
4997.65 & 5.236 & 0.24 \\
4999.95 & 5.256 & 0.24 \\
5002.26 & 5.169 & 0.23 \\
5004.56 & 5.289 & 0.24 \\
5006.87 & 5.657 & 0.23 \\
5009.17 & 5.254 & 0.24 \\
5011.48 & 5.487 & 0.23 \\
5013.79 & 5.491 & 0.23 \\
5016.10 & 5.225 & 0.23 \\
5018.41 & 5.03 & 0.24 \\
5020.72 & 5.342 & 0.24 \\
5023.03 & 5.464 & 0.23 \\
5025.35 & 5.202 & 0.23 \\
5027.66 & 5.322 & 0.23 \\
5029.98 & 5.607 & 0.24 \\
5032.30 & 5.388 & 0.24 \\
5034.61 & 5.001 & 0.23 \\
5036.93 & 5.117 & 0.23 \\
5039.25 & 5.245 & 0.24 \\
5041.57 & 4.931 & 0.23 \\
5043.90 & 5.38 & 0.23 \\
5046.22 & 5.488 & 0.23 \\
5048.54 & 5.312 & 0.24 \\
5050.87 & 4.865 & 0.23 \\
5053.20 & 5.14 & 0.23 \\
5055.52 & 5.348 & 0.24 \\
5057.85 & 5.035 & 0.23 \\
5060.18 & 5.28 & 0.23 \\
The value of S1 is 5.487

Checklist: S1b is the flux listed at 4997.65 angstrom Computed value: 5.236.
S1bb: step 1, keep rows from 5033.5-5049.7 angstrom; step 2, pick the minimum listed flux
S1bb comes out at 4.931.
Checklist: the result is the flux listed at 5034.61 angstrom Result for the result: 5.001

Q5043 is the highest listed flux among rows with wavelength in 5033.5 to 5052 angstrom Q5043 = 5.488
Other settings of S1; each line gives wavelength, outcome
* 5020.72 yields 5.342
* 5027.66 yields 5.322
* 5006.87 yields 5.657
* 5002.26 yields 5.169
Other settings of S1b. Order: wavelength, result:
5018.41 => 5.03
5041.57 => 4.931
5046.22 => 5.488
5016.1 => 5.225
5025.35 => 5.202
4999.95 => 5.256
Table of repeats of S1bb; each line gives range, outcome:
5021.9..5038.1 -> 5.001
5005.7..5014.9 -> 5.254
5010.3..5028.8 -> 5.03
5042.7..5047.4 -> 5.38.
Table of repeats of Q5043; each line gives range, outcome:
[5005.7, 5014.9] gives 5.657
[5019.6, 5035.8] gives 5.607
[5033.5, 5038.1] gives 5.117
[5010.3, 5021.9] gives 5.491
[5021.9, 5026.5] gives 5.464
